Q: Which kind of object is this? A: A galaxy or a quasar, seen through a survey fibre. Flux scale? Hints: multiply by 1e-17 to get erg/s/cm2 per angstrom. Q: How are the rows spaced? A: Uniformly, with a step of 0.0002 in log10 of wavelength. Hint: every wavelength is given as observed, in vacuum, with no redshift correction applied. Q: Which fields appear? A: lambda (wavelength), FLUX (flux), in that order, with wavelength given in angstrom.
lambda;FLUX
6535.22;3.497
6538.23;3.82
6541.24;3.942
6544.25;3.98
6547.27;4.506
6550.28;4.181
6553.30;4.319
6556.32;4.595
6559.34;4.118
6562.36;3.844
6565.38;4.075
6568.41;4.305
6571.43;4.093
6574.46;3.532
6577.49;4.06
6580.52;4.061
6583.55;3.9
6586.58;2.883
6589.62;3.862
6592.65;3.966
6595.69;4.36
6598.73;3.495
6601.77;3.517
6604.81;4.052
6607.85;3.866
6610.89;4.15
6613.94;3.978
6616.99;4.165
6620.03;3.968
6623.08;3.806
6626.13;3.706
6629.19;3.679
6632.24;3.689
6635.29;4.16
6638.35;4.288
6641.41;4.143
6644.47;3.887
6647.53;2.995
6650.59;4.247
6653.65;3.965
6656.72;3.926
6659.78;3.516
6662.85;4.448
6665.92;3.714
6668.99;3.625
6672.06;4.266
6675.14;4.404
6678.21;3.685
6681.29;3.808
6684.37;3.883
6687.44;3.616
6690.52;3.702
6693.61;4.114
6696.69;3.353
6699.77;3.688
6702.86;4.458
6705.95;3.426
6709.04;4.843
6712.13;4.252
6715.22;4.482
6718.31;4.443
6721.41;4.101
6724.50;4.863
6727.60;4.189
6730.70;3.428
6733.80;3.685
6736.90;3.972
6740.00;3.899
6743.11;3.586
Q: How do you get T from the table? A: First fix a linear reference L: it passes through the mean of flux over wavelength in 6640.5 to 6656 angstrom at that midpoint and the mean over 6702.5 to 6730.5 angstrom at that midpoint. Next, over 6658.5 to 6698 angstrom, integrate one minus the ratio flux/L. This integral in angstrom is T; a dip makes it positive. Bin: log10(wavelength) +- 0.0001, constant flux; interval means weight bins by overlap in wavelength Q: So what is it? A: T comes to 1.70 angstrom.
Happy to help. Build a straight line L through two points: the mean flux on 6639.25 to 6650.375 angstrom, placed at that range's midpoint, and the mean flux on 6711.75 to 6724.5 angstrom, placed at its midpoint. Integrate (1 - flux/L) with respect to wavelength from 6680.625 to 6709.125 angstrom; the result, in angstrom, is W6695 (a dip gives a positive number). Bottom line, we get 2.42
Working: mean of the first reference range 3.78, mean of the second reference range 4.39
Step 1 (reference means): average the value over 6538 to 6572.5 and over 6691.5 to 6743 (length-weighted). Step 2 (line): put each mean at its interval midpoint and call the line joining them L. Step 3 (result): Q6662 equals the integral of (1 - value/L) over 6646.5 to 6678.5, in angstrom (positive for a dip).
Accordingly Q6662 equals 1.4 angstrom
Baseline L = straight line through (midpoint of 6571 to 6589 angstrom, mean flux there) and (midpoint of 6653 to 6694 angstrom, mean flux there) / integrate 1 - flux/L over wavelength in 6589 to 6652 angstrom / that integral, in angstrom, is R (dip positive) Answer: -1.6 angstrom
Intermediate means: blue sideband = 3.74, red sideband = 3.9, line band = 3.9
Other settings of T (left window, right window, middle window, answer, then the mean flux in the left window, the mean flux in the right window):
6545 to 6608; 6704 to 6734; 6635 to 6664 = 1.1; 3.98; 4.2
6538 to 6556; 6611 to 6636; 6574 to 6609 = 1.8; 4.18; 3.9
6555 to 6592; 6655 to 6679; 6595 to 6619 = 0.1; 3.94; 3.96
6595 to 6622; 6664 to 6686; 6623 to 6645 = 0.0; 3.94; 3.92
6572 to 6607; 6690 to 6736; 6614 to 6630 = -0.1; 3.8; 4.08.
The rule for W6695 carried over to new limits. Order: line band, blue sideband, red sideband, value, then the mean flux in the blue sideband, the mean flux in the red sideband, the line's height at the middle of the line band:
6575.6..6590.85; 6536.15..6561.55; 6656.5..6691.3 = 1.3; 4.16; 3.89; 4.08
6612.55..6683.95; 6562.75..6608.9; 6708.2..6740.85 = 1.7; 3.87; 4.19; 4.01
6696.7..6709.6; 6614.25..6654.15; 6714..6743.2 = 0.2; 3.9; 4.08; 4.03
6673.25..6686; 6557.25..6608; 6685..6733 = 0.2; 3.89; 4.06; 4.02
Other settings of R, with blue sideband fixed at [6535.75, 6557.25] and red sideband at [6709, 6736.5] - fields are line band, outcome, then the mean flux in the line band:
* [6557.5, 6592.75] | 2.2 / 3.9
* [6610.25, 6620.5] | 0.3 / 4.07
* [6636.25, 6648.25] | 0.8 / 3.9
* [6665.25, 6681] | 0.9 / 3.94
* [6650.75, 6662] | 0.8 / 3.9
